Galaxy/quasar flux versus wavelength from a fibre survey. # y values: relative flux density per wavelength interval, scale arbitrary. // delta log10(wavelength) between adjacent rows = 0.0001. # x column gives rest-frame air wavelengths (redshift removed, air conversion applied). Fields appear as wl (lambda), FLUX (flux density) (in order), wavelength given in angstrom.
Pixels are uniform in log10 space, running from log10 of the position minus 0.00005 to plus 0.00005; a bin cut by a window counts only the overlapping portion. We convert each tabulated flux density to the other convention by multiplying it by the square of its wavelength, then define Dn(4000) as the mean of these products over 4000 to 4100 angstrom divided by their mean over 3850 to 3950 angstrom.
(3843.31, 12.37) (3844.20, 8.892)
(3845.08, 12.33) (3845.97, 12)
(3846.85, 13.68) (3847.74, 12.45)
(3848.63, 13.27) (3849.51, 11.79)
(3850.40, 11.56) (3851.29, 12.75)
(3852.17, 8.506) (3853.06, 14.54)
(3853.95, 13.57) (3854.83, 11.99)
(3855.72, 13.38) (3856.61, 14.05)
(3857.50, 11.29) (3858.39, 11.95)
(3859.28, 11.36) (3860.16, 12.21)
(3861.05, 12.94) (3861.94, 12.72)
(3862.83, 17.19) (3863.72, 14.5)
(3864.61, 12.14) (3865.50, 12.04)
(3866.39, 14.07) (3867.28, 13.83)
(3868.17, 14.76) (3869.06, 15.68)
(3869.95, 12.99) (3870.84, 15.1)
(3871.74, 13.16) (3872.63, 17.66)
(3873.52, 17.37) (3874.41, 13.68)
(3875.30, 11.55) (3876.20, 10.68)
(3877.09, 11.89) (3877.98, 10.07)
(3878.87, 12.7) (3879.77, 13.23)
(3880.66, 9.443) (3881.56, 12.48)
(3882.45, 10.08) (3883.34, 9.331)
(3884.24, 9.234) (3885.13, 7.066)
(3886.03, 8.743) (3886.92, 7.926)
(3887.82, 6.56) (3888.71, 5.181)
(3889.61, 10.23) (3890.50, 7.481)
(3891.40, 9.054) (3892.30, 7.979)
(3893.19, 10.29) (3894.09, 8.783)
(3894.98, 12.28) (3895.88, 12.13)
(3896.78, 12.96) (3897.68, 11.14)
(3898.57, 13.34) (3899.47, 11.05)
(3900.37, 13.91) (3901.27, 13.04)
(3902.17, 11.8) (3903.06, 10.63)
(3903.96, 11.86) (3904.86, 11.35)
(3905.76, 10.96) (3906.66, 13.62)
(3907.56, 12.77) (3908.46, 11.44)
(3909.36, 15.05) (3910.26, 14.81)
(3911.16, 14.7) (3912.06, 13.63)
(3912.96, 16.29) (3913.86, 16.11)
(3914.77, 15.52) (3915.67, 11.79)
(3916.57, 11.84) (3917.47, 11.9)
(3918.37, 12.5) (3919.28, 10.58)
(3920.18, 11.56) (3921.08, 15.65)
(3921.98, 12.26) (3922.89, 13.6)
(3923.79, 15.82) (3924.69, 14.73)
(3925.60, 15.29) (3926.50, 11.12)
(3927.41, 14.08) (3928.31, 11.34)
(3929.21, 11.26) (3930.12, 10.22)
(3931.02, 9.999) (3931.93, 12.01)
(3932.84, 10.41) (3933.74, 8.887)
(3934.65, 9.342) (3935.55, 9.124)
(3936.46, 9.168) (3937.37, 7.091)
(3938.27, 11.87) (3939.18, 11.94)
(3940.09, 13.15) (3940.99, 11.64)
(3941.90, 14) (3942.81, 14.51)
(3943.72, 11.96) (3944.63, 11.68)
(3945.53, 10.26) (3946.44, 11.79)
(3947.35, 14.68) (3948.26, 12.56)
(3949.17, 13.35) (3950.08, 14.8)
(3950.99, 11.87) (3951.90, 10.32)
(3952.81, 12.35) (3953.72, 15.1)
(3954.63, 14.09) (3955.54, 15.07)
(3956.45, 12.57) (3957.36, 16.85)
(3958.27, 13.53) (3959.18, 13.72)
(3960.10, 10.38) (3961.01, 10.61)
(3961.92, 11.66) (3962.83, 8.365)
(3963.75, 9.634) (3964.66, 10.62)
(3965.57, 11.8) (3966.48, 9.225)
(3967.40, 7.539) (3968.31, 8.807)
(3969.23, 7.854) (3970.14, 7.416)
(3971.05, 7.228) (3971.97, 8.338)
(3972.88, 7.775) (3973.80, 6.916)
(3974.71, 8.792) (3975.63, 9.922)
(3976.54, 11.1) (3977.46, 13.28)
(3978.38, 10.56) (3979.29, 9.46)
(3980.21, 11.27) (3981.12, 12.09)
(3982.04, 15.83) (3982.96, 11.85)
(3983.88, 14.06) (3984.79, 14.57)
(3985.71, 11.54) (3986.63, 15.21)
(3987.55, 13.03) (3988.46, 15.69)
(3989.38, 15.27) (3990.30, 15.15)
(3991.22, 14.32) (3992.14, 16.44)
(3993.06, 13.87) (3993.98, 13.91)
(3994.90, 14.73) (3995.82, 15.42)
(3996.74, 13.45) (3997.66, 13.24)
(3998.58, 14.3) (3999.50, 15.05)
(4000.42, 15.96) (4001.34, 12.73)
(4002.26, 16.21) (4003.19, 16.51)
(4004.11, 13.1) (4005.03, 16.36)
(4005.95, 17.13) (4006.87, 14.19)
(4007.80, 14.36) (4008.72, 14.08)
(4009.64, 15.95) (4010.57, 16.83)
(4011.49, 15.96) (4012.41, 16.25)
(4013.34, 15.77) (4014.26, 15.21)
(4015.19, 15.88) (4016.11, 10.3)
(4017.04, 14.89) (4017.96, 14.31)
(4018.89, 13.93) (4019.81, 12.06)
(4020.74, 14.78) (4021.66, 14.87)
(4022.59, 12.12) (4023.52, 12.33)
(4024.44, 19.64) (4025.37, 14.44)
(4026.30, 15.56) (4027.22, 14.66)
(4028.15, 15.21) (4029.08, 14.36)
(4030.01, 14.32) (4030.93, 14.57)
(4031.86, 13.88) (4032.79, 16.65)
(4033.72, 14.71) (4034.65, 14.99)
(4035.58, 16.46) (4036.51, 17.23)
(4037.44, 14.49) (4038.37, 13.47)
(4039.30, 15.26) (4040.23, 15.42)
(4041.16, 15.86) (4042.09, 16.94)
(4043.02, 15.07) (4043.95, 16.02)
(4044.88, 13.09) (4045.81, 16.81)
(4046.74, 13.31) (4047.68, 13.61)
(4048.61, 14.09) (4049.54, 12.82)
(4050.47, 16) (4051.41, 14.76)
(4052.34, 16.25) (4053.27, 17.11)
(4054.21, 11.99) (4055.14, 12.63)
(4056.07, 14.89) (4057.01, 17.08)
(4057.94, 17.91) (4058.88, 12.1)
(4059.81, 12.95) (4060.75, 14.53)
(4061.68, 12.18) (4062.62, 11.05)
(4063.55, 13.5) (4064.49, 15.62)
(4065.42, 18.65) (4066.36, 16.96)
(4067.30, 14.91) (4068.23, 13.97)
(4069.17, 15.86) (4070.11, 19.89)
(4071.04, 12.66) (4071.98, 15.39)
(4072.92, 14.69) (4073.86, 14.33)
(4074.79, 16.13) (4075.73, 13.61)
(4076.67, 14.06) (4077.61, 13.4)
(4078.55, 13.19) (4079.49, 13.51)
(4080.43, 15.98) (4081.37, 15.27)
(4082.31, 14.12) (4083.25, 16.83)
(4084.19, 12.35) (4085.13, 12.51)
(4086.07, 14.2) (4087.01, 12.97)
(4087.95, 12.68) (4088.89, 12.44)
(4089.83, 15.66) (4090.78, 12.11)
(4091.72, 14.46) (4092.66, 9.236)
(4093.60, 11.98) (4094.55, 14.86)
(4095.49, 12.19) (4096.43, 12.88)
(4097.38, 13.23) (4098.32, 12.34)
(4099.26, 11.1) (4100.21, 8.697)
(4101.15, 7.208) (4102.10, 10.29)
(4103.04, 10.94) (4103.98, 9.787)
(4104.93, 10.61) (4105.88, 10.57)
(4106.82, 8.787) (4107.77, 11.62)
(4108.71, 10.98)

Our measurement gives 1.29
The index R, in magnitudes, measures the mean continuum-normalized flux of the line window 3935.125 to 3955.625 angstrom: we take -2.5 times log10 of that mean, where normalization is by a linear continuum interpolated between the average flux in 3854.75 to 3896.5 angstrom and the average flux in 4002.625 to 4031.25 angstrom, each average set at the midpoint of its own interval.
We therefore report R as 0.09 mag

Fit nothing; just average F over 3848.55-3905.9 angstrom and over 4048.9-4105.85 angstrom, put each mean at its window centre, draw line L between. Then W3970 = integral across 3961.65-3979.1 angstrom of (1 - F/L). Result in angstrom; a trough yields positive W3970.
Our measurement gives 4.67 angstrom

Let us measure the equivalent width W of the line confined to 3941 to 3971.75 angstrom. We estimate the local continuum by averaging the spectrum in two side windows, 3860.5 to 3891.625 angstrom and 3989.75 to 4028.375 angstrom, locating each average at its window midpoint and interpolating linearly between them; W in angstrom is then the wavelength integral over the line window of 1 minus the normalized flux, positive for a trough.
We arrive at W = 4.3 angstrom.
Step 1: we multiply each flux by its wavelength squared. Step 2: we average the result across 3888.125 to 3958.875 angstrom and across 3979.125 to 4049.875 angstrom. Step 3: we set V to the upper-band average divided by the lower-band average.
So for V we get 1.3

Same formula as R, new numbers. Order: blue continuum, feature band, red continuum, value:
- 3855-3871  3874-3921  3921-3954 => 0.12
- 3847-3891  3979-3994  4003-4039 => 0.04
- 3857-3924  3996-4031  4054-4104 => -0.13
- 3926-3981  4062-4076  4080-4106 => -0.23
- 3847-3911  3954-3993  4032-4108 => 0.11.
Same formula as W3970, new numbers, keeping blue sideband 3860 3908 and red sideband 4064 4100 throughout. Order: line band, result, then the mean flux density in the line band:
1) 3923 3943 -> 1.04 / 11.7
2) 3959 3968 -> 1.74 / 10.2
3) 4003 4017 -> -2.05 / 15.2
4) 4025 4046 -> -2.57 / 15.2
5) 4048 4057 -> -0.59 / 14.6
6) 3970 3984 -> 2.72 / 10.3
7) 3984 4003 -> -2.18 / 14.5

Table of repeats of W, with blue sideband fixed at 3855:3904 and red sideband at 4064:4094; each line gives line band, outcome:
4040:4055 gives -1.0 angstrom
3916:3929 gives -0.7 angstrom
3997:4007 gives -1.2 angstrom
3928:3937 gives 1.7 angstrom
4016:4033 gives -0.9 angstrom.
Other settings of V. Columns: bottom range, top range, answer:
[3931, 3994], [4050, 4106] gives 1.23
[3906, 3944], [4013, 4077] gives 1.26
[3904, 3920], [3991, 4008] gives 1.18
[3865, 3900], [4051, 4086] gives 1.42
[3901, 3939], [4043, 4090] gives 1.27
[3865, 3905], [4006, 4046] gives 1.40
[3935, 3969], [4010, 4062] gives 1.31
